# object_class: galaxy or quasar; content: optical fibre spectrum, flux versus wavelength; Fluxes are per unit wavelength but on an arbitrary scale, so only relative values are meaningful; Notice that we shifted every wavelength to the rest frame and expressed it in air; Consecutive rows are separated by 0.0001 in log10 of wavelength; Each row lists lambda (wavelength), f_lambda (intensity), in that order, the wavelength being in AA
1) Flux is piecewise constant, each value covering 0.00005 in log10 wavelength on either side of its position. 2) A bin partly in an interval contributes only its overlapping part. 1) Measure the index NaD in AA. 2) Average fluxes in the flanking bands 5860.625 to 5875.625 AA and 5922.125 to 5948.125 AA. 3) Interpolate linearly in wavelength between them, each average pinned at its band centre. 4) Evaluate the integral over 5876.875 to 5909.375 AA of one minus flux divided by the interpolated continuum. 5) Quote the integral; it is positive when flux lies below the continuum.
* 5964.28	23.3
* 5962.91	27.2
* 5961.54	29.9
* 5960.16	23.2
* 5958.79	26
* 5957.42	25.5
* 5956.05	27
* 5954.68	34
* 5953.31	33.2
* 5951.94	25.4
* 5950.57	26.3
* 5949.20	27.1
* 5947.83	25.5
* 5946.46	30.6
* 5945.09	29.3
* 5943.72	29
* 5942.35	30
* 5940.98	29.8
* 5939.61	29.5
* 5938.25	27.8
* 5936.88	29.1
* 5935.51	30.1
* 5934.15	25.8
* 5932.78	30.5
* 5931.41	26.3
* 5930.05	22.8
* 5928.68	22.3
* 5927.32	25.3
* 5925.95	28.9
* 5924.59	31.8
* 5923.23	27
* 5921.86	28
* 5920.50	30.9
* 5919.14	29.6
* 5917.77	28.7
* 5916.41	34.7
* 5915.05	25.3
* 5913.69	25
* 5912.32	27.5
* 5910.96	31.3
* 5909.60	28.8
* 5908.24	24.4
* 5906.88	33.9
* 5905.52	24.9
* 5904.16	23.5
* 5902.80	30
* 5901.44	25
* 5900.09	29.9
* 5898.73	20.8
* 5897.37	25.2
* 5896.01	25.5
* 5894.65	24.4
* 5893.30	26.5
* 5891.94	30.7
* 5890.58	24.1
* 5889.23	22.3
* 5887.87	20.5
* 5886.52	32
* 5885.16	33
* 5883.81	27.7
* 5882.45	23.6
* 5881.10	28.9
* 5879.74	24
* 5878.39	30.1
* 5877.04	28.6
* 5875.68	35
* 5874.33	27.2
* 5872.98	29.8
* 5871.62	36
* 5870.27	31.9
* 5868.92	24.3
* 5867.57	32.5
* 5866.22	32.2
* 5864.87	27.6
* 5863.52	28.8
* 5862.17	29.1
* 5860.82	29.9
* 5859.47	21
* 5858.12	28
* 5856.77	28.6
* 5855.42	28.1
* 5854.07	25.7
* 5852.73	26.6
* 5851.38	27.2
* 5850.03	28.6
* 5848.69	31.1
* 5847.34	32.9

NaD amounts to 3.0 AA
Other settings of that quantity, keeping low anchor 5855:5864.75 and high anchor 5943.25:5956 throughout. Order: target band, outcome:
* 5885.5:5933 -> 1.99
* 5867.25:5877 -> -1.04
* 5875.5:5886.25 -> -0.31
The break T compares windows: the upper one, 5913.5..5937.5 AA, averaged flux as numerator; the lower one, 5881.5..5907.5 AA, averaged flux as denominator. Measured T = 1.1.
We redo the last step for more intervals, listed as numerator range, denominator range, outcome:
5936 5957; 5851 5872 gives 1.01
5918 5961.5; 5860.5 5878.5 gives 0.93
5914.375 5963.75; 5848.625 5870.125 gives 1.00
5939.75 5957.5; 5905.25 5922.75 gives 1.00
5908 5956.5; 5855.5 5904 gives 1.02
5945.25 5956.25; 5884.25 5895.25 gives 1.07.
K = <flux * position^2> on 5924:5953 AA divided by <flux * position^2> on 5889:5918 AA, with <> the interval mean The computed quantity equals 1.0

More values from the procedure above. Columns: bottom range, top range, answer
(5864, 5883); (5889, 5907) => 0.89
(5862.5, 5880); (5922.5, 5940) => 0.93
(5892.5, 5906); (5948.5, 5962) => 1.10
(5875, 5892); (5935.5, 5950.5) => 1.06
